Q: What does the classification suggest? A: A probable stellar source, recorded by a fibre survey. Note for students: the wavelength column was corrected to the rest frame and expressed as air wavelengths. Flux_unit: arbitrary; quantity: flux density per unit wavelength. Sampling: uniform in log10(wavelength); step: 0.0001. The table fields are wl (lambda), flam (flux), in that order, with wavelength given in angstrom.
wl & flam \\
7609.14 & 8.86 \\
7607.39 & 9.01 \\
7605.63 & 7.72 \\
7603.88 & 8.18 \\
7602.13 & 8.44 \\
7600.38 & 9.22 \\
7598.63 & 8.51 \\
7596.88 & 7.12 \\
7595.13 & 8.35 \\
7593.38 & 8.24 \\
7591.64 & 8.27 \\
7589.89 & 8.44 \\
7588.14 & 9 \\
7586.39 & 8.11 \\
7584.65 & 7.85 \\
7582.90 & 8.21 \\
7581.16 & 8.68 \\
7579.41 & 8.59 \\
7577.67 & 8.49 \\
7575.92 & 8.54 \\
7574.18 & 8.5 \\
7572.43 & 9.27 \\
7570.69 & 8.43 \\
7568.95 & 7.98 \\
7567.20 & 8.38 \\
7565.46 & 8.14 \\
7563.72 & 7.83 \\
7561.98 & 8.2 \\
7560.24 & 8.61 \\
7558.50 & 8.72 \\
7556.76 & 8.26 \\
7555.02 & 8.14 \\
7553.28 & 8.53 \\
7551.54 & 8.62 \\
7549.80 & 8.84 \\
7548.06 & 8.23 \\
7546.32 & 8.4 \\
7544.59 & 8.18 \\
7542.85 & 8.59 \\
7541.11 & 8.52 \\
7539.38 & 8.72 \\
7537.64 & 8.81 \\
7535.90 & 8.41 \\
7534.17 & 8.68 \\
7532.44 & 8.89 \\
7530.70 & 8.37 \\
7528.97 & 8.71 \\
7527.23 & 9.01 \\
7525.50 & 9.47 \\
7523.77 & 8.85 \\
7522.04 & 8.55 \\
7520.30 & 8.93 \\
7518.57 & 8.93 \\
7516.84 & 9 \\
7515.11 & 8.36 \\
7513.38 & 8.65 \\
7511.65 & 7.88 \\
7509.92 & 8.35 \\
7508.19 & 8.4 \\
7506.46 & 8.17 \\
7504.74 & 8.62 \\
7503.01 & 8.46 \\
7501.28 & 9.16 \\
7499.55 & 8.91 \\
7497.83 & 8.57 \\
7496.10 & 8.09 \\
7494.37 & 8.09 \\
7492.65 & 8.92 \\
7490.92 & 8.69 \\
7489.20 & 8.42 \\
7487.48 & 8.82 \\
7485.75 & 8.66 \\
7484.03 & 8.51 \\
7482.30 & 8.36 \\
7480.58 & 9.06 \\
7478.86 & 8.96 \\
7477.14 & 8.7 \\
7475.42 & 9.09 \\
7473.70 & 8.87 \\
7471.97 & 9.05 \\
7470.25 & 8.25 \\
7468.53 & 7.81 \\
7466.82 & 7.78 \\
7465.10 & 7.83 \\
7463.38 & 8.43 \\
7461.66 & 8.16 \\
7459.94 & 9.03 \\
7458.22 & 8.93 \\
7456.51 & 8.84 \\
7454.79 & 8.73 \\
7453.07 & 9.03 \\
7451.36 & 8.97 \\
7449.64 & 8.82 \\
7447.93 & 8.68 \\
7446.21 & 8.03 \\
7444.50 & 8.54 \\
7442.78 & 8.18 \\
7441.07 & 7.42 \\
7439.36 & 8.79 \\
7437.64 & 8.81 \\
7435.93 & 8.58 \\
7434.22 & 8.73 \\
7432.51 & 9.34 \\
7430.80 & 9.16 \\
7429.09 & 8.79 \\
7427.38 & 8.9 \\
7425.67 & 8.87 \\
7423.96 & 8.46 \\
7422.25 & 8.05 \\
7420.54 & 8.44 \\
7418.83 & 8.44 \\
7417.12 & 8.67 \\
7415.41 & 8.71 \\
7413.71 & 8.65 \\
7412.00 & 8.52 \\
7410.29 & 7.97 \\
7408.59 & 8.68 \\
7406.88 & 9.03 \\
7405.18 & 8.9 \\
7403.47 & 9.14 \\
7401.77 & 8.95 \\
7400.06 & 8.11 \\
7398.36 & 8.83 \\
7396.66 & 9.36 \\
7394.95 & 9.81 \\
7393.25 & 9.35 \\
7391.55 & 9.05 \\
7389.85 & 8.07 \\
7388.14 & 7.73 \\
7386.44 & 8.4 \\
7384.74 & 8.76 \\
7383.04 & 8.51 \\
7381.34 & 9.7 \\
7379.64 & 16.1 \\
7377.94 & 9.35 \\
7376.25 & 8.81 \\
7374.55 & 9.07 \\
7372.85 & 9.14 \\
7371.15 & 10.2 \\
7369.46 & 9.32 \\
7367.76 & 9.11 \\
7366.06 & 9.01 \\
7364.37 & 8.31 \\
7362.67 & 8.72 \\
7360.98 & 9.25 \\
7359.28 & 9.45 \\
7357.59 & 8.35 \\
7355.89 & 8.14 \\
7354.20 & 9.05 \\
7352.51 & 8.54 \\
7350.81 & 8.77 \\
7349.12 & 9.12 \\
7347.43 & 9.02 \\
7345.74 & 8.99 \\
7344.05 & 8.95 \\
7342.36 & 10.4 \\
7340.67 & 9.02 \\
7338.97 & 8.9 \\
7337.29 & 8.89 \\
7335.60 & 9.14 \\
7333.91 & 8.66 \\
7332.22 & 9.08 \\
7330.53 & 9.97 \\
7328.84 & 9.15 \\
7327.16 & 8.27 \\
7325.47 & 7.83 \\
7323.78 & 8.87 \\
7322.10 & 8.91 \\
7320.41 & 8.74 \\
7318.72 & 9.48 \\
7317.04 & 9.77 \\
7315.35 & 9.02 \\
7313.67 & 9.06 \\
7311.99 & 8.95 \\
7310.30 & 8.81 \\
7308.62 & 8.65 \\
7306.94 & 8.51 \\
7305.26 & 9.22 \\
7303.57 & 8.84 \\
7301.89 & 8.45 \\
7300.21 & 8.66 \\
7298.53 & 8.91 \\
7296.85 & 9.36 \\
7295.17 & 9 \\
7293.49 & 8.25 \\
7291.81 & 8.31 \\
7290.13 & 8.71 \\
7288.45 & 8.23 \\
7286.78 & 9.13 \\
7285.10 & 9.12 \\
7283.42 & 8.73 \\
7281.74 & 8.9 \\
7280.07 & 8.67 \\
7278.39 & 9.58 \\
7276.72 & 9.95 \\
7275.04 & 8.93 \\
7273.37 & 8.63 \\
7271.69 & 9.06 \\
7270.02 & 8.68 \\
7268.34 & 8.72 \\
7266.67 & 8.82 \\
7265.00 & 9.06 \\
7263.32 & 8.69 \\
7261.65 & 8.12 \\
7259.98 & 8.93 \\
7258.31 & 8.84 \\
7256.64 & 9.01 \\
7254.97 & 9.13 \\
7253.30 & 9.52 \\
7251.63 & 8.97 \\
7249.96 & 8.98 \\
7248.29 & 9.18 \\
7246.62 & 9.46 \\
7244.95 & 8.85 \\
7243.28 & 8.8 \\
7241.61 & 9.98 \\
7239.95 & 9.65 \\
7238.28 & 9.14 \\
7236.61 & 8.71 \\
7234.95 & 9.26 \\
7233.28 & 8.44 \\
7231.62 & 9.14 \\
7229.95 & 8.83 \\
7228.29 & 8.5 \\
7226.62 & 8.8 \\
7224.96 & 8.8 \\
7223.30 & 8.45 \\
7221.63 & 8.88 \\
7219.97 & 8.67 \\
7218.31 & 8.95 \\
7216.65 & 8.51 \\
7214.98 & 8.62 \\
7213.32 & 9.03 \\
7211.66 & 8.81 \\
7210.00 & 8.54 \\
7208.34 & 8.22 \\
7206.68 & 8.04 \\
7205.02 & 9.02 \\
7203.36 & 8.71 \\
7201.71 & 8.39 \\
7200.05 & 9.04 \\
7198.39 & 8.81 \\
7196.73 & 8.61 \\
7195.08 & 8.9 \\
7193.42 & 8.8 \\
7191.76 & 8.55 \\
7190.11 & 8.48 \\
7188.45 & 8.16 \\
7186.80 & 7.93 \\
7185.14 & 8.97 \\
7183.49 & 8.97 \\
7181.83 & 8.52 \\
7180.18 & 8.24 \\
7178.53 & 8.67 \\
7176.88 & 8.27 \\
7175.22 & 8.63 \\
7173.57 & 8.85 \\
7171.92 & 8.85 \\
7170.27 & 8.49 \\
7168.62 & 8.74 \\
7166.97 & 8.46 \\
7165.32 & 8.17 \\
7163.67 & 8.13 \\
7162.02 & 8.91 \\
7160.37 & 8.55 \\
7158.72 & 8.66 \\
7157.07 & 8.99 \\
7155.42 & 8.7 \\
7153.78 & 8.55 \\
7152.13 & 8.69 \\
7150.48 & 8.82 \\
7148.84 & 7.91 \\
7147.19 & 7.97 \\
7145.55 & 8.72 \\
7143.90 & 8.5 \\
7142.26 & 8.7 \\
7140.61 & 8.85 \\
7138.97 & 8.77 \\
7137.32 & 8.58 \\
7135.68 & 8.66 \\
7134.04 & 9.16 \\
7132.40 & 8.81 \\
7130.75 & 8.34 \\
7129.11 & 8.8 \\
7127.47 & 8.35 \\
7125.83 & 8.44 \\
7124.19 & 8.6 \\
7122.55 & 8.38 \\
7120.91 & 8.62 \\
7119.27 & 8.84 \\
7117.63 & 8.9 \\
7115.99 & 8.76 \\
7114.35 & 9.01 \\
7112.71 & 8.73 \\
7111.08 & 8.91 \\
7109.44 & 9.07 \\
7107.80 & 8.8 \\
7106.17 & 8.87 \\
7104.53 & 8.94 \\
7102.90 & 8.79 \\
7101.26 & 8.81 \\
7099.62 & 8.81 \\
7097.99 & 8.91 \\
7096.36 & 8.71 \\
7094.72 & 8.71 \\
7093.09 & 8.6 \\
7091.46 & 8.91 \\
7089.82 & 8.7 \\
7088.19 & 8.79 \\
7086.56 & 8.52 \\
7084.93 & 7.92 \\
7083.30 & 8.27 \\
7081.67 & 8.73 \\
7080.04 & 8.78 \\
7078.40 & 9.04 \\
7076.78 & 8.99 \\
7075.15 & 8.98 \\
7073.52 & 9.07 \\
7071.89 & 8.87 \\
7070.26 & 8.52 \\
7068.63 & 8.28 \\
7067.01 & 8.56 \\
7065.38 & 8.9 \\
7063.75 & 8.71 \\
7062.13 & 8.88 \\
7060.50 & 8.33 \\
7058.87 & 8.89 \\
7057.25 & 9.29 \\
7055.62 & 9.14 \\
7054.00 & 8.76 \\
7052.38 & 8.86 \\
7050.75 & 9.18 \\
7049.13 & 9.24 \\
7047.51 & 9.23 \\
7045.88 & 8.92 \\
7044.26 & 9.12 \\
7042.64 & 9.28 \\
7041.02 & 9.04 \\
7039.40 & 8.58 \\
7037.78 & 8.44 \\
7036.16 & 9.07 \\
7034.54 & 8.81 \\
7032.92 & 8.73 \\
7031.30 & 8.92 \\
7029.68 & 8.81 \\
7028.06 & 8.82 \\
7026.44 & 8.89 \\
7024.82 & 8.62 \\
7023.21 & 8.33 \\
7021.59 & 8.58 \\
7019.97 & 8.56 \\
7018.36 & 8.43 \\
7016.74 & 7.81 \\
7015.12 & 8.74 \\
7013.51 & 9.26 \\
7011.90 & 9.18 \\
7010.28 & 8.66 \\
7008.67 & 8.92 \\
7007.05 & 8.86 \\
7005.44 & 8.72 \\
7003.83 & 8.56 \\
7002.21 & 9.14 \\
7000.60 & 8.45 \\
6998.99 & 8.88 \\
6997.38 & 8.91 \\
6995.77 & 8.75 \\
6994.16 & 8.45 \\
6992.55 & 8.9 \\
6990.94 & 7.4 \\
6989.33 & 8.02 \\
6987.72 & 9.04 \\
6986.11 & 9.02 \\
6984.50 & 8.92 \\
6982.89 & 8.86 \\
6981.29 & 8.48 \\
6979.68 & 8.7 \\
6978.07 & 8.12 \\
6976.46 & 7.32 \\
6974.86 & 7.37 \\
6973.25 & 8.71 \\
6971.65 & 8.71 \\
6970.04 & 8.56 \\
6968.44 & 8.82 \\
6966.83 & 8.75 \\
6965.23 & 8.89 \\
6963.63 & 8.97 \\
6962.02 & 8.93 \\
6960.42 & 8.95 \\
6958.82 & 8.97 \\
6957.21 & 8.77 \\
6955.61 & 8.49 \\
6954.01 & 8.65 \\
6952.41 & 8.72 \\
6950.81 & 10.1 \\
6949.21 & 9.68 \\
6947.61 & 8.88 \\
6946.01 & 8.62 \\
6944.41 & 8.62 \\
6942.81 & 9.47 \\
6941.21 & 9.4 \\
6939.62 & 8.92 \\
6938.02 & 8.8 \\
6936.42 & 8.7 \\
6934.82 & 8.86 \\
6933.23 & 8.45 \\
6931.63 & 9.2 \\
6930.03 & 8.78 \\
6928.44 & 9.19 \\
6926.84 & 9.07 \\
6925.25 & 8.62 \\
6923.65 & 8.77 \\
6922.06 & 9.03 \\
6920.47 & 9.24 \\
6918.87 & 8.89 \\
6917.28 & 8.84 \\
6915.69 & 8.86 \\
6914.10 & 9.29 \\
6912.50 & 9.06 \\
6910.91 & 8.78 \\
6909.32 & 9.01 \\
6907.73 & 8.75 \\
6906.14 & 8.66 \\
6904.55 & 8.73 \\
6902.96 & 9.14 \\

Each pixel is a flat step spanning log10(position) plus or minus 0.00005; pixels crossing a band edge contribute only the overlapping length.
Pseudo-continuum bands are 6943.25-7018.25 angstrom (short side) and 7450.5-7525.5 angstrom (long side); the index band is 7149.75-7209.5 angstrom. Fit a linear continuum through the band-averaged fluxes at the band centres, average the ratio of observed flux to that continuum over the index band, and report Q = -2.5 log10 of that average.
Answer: 0.01 mag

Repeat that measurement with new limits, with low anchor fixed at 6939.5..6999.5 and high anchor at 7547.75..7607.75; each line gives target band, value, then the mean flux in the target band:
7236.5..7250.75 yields -0.08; 9.21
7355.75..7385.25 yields -0.11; 9.44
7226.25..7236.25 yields -0.03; 8.82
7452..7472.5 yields 0.00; 8.49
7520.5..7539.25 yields -0.05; 8.77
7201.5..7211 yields 0.01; 8.5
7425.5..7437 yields -0.06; 8.92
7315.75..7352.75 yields -0.06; 9.03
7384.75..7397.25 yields -0.04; 8.8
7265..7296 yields -0.04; 8.86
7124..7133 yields 0.01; 8.54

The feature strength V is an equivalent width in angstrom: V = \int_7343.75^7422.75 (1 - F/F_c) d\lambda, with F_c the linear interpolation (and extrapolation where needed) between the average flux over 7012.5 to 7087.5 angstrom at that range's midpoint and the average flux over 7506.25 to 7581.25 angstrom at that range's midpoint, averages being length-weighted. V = -3.5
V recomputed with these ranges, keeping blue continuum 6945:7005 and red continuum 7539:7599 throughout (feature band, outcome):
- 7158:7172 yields 0.1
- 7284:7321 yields -1.5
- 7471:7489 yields -0.8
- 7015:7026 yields 0.3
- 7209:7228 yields -0.4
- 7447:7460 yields -0.7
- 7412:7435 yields -0.7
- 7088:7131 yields -0.7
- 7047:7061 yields -0.6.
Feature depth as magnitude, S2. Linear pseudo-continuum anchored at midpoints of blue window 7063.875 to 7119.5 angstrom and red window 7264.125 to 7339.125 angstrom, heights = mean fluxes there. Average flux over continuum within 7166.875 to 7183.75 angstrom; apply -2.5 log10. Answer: 0.03 mag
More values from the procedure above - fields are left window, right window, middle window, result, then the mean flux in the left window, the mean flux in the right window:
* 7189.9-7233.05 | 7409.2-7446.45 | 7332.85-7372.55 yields -0.05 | 8.7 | 8.56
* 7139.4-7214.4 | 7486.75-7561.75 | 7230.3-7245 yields -0.06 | 8.59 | 8.59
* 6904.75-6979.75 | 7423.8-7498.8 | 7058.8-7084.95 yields 0.01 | 8.83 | 8.61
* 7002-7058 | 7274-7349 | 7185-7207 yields 0.04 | 8.84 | 8.96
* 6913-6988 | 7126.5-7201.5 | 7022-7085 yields -0.01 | 8.83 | 8.6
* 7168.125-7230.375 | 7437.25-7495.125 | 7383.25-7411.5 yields -0.02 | 8.64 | 8.57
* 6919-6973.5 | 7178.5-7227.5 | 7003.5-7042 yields 0.01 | 8.92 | 8.64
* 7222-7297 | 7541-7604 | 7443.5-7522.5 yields 0.00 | 8.93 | 8.4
